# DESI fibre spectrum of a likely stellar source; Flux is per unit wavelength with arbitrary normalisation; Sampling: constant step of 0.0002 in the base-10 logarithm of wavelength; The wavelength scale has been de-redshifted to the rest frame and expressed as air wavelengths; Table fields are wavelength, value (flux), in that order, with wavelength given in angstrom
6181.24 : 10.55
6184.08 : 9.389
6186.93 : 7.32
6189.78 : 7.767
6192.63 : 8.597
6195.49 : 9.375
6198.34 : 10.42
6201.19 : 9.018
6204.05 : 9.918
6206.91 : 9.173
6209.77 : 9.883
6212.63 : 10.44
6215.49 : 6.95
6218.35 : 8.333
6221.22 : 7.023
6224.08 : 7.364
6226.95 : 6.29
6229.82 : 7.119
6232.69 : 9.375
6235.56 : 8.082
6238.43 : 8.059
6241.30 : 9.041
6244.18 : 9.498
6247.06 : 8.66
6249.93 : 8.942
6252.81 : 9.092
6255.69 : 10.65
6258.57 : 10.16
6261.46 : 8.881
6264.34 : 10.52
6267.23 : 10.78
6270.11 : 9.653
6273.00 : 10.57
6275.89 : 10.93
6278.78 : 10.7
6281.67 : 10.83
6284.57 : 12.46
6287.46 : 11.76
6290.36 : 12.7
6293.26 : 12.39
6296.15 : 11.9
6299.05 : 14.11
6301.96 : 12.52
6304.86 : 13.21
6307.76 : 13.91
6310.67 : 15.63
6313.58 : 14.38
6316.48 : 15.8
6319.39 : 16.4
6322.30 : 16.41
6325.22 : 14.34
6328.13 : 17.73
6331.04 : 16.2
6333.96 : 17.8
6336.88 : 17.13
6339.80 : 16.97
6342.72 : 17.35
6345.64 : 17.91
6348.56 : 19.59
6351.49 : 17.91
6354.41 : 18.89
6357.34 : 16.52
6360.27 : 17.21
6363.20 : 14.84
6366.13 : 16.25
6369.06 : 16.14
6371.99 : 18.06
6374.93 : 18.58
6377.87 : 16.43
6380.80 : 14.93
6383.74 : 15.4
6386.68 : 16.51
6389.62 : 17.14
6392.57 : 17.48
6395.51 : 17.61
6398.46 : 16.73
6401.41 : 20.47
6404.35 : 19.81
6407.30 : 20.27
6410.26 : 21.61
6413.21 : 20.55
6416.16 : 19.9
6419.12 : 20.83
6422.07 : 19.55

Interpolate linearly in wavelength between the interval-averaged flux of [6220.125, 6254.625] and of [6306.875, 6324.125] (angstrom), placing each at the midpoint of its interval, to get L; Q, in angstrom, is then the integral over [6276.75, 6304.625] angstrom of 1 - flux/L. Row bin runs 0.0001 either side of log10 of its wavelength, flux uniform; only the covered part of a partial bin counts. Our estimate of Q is 2.10 angstrom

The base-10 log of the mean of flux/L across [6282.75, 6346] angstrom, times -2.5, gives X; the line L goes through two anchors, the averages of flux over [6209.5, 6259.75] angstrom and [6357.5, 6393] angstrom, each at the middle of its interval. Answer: -0.13 mag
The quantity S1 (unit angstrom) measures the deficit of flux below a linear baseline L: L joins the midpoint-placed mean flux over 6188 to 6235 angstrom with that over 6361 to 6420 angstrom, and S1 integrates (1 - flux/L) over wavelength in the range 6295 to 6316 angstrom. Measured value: -0.46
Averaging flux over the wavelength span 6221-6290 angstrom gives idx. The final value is 9.53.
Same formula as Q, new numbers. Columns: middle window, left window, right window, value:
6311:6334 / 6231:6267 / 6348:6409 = -3.4 angstrom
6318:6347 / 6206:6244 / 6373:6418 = -4.5 angstrom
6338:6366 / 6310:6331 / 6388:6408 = -0.9 angstrom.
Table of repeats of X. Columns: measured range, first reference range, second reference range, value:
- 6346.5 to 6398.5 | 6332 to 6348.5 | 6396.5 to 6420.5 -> 0.100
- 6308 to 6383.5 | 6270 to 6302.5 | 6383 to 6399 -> -0.145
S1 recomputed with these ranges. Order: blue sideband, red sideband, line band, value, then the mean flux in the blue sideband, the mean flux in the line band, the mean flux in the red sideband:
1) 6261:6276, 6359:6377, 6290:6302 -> -0.7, 10.3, 12.7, 16.8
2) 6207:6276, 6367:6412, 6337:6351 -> -2.6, 8.98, 17.9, 17.8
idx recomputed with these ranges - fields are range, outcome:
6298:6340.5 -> 15.5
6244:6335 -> 12.5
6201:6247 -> 8.46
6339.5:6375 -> 17.4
